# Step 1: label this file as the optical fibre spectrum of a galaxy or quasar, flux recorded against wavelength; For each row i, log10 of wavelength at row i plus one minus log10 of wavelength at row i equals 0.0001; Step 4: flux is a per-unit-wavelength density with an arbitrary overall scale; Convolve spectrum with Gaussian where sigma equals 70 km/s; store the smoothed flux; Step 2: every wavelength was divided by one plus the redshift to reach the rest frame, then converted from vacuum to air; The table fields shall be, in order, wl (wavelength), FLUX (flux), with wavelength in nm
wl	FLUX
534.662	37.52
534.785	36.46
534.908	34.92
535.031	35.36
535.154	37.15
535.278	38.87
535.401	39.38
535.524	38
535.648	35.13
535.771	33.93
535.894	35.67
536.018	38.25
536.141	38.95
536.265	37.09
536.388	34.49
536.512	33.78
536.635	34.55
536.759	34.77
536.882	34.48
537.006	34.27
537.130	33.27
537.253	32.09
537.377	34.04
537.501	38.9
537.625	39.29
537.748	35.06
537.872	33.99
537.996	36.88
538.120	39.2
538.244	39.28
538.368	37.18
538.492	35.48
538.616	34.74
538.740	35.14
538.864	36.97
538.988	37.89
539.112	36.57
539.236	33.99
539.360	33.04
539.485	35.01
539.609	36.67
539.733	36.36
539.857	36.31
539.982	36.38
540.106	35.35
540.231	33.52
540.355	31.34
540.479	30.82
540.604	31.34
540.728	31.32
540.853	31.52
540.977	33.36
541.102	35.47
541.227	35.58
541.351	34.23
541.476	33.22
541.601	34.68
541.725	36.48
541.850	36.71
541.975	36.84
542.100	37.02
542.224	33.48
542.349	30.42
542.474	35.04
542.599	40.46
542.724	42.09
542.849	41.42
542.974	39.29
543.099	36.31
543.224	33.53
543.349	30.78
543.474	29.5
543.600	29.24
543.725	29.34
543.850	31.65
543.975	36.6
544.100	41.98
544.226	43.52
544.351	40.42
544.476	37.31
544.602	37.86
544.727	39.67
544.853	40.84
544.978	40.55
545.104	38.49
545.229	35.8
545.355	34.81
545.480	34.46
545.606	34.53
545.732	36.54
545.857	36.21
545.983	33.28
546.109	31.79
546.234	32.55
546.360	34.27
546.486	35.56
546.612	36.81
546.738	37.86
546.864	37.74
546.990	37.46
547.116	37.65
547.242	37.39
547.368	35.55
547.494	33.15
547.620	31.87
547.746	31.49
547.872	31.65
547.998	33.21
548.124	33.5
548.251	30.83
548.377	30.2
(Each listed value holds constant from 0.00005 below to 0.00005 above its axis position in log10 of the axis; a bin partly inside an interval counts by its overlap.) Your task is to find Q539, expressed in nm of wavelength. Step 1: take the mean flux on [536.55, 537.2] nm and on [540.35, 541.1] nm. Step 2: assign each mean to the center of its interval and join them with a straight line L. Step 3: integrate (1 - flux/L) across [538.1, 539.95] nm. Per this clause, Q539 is -0.181 nm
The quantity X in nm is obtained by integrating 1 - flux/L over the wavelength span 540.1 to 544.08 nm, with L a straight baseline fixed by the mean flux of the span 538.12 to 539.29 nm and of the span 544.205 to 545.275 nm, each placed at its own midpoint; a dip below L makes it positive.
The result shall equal 0.387 nm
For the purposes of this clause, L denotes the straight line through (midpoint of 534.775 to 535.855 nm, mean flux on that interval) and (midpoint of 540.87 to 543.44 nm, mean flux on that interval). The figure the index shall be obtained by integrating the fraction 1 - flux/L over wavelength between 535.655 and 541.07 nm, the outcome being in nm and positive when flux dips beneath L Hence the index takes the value 0.15 nm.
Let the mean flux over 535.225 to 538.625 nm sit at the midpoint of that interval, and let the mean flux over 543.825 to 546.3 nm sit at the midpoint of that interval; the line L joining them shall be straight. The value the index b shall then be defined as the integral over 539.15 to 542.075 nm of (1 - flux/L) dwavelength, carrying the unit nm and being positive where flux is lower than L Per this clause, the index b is 0.172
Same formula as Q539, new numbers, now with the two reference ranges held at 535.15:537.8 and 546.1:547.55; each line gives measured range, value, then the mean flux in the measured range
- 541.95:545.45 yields -0.07 nm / 36.6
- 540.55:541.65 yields 0.08 nm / 33.4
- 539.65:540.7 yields 0.06 nm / 33.9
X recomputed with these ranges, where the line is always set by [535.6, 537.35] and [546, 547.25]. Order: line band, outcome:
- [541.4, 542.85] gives -0.03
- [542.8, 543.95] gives 0.07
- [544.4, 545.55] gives -0.07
